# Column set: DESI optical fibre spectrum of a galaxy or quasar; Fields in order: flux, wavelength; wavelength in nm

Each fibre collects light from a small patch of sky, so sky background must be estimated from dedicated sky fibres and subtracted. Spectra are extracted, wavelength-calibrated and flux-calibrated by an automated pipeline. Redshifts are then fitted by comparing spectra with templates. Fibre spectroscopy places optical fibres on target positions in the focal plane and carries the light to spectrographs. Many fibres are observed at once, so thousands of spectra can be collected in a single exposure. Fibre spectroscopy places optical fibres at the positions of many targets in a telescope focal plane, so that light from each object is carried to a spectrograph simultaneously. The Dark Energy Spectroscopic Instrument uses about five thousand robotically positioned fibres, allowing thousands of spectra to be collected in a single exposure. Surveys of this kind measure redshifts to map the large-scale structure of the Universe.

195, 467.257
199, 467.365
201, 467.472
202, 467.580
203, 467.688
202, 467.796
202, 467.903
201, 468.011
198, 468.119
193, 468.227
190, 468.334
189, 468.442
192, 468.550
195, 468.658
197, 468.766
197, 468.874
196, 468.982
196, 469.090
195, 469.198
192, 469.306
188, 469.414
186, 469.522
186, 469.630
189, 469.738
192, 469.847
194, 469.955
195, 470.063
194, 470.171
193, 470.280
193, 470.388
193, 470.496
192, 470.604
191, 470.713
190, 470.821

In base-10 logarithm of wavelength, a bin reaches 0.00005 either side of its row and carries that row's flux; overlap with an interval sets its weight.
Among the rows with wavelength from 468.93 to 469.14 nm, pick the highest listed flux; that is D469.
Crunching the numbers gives 196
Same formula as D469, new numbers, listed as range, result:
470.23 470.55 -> 193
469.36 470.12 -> 195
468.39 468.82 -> 197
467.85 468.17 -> 202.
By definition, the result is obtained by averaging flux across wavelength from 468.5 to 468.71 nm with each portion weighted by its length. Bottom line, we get 193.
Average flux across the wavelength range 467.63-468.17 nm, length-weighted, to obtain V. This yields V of 201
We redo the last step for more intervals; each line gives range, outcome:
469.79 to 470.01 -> 193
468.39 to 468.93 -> 194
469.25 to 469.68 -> 188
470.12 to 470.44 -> 193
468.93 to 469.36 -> 195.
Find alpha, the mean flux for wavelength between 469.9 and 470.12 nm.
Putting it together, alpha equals 195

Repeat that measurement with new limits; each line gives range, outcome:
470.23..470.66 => 193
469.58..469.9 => 189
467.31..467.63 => 201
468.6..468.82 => 196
